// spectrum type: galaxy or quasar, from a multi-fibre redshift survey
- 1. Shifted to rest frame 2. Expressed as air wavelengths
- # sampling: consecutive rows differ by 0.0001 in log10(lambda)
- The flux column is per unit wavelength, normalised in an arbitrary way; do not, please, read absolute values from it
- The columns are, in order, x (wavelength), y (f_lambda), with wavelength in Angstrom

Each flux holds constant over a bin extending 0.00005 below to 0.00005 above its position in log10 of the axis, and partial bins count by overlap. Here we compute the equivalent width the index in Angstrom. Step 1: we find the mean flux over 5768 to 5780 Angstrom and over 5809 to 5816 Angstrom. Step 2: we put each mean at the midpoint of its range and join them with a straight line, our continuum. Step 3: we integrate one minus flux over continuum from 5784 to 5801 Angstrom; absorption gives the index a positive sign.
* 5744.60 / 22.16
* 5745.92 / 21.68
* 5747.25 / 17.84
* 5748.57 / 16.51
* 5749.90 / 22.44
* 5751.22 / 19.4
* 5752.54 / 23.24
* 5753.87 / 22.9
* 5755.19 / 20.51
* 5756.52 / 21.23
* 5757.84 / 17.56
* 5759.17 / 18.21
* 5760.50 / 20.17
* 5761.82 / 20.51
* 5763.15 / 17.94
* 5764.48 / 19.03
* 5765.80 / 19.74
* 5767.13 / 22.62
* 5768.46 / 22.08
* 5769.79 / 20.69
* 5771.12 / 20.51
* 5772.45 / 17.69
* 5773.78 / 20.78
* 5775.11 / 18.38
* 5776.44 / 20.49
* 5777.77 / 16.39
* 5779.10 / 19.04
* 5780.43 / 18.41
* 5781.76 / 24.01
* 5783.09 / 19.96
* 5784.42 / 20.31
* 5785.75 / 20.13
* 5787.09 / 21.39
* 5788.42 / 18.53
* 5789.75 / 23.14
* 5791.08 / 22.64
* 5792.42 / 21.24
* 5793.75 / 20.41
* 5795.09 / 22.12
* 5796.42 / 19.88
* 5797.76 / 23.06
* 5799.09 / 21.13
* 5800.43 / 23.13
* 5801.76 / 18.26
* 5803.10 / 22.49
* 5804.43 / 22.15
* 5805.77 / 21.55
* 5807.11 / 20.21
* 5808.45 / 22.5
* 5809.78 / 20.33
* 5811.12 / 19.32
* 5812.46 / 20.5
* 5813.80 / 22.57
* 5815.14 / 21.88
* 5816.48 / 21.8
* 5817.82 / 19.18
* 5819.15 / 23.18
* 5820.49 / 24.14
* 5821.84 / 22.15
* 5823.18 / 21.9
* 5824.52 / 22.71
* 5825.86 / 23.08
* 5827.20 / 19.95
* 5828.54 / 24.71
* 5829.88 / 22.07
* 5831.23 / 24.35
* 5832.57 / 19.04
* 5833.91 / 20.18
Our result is -0.9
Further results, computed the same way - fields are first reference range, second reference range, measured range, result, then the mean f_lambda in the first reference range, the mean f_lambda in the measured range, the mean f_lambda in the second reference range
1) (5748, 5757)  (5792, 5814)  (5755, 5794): 1.7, 20.9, 20.1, 21.2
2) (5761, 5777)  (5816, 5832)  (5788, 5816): 0.2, 20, 21.3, 22.4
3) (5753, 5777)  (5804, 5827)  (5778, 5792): 0.1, 20.1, 20.6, 21.7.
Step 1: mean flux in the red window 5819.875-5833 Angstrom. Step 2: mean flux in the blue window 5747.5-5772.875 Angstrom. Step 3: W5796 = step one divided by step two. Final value 1.1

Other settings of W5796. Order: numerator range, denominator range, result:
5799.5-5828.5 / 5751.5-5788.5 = 1.08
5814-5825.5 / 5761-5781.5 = 1.12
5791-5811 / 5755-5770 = 1.07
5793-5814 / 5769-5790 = 1.06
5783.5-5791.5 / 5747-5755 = 1.02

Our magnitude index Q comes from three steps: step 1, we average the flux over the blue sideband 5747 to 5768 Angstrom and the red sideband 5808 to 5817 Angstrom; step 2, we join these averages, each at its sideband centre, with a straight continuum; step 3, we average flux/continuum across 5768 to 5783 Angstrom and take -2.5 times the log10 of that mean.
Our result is 0.03 mag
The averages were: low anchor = 20.1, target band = 19.8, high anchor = 21.2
